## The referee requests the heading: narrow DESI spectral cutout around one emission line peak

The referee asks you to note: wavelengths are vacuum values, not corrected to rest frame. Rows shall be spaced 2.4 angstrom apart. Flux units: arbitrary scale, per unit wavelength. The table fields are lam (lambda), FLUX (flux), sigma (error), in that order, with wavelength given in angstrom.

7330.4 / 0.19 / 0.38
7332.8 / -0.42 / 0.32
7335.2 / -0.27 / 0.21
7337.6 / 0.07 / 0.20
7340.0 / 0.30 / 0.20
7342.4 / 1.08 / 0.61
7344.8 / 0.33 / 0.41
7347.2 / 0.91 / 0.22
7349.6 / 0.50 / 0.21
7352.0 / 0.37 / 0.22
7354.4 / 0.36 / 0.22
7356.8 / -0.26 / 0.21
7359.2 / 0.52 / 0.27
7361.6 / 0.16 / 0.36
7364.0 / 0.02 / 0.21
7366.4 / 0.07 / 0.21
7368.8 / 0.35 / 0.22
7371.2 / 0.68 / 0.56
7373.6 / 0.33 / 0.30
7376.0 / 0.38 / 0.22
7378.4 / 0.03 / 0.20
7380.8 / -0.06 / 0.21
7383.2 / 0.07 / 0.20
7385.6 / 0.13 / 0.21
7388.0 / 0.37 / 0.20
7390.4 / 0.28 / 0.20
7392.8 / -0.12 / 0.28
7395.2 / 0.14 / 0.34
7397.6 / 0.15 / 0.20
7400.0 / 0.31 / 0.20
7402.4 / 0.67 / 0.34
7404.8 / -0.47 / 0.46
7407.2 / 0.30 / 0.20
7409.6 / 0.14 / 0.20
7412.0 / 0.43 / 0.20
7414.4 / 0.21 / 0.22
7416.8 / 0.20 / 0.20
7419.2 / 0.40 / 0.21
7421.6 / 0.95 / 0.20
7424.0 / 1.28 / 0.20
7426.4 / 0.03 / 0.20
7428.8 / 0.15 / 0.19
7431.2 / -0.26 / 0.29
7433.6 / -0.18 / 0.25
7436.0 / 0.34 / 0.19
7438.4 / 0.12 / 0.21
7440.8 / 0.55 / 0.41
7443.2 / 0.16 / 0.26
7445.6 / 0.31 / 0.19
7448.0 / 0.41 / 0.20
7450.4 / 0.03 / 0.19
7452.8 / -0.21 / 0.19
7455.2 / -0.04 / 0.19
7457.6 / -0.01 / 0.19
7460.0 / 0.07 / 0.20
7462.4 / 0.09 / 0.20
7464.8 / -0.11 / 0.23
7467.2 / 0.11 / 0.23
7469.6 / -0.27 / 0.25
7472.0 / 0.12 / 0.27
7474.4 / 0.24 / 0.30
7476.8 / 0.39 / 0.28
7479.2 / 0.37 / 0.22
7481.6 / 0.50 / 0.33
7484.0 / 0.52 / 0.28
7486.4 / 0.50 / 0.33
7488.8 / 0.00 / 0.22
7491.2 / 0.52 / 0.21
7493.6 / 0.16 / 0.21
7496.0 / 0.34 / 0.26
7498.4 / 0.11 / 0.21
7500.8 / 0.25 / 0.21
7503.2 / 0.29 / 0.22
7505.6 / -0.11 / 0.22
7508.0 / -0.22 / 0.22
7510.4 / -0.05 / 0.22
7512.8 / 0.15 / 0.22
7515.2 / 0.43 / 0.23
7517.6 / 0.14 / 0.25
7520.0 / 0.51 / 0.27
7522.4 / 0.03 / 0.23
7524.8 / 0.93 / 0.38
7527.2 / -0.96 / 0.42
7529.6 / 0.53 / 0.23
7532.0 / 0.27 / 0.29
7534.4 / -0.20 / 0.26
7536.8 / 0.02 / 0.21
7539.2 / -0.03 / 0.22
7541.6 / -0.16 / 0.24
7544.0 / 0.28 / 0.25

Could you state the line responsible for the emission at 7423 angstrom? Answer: H-alpha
